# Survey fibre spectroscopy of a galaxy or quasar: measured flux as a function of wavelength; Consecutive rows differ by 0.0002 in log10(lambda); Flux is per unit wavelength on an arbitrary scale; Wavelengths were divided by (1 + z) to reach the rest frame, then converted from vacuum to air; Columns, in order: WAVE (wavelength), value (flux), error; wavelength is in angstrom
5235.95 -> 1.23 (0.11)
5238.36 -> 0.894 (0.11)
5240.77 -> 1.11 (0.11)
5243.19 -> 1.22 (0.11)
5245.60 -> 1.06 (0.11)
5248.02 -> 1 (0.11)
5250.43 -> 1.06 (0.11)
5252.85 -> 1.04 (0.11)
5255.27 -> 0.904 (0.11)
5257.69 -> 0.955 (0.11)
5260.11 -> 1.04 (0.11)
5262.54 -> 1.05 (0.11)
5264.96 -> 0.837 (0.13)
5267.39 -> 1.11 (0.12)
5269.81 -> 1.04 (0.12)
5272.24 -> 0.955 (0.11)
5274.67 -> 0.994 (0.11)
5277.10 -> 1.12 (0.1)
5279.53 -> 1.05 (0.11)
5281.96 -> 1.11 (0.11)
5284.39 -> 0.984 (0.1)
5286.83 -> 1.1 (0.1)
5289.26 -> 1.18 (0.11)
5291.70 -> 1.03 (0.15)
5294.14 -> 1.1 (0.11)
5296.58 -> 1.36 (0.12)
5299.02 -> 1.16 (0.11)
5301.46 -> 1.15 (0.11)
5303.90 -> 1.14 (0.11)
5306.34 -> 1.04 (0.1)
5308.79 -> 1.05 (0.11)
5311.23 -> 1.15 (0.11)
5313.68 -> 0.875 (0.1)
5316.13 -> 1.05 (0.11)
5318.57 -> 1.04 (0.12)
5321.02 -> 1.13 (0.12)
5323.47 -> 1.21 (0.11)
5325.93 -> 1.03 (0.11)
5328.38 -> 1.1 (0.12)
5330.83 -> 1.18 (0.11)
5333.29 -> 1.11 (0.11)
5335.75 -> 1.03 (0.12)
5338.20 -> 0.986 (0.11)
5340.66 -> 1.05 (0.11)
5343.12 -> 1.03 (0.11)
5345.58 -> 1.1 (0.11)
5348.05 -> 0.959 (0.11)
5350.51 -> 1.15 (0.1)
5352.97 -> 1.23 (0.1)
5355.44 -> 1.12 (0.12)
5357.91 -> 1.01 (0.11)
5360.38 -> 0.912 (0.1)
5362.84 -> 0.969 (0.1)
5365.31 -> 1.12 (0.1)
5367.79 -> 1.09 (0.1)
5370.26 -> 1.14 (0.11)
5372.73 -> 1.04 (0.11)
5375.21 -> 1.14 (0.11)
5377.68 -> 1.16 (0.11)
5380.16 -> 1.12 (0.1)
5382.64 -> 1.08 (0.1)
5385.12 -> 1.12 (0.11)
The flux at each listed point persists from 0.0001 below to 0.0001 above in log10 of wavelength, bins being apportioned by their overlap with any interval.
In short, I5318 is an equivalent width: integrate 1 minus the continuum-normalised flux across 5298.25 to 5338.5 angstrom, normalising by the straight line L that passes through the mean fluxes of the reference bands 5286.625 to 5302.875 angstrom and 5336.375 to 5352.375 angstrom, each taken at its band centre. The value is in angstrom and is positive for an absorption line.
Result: 0.8 angstrom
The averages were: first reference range 1.16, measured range 1.09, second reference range 1.05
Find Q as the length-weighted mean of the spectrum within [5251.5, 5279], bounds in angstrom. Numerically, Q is 1.01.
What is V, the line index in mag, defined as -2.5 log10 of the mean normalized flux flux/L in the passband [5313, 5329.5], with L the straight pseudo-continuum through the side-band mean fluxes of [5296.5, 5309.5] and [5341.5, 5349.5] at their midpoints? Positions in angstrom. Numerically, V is 0.02 mag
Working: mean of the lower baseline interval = 1.14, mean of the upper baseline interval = 1.03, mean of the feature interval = 1.07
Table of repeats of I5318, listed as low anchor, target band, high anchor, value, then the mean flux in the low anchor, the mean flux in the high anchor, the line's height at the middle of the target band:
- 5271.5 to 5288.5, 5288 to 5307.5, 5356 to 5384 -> -1.7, 1.05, 1.07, 1.06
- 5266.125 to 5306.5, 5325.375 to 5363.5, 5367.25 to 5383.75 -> 1.5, 1.1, 1.11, 1.11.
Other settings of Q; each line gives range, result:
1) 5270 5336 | 1.09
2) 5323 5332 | 1.12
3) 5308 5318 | 1.03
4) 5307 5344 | 1.07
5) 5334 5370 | 1.06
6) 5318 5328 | 1.11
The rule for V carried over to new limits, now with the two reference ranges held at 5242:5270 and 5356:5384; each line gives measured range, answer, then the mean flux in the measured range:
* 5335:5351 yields 0.02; 1.04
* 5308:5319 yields 0.02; 1.03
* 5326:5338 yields -0.03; 1.09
